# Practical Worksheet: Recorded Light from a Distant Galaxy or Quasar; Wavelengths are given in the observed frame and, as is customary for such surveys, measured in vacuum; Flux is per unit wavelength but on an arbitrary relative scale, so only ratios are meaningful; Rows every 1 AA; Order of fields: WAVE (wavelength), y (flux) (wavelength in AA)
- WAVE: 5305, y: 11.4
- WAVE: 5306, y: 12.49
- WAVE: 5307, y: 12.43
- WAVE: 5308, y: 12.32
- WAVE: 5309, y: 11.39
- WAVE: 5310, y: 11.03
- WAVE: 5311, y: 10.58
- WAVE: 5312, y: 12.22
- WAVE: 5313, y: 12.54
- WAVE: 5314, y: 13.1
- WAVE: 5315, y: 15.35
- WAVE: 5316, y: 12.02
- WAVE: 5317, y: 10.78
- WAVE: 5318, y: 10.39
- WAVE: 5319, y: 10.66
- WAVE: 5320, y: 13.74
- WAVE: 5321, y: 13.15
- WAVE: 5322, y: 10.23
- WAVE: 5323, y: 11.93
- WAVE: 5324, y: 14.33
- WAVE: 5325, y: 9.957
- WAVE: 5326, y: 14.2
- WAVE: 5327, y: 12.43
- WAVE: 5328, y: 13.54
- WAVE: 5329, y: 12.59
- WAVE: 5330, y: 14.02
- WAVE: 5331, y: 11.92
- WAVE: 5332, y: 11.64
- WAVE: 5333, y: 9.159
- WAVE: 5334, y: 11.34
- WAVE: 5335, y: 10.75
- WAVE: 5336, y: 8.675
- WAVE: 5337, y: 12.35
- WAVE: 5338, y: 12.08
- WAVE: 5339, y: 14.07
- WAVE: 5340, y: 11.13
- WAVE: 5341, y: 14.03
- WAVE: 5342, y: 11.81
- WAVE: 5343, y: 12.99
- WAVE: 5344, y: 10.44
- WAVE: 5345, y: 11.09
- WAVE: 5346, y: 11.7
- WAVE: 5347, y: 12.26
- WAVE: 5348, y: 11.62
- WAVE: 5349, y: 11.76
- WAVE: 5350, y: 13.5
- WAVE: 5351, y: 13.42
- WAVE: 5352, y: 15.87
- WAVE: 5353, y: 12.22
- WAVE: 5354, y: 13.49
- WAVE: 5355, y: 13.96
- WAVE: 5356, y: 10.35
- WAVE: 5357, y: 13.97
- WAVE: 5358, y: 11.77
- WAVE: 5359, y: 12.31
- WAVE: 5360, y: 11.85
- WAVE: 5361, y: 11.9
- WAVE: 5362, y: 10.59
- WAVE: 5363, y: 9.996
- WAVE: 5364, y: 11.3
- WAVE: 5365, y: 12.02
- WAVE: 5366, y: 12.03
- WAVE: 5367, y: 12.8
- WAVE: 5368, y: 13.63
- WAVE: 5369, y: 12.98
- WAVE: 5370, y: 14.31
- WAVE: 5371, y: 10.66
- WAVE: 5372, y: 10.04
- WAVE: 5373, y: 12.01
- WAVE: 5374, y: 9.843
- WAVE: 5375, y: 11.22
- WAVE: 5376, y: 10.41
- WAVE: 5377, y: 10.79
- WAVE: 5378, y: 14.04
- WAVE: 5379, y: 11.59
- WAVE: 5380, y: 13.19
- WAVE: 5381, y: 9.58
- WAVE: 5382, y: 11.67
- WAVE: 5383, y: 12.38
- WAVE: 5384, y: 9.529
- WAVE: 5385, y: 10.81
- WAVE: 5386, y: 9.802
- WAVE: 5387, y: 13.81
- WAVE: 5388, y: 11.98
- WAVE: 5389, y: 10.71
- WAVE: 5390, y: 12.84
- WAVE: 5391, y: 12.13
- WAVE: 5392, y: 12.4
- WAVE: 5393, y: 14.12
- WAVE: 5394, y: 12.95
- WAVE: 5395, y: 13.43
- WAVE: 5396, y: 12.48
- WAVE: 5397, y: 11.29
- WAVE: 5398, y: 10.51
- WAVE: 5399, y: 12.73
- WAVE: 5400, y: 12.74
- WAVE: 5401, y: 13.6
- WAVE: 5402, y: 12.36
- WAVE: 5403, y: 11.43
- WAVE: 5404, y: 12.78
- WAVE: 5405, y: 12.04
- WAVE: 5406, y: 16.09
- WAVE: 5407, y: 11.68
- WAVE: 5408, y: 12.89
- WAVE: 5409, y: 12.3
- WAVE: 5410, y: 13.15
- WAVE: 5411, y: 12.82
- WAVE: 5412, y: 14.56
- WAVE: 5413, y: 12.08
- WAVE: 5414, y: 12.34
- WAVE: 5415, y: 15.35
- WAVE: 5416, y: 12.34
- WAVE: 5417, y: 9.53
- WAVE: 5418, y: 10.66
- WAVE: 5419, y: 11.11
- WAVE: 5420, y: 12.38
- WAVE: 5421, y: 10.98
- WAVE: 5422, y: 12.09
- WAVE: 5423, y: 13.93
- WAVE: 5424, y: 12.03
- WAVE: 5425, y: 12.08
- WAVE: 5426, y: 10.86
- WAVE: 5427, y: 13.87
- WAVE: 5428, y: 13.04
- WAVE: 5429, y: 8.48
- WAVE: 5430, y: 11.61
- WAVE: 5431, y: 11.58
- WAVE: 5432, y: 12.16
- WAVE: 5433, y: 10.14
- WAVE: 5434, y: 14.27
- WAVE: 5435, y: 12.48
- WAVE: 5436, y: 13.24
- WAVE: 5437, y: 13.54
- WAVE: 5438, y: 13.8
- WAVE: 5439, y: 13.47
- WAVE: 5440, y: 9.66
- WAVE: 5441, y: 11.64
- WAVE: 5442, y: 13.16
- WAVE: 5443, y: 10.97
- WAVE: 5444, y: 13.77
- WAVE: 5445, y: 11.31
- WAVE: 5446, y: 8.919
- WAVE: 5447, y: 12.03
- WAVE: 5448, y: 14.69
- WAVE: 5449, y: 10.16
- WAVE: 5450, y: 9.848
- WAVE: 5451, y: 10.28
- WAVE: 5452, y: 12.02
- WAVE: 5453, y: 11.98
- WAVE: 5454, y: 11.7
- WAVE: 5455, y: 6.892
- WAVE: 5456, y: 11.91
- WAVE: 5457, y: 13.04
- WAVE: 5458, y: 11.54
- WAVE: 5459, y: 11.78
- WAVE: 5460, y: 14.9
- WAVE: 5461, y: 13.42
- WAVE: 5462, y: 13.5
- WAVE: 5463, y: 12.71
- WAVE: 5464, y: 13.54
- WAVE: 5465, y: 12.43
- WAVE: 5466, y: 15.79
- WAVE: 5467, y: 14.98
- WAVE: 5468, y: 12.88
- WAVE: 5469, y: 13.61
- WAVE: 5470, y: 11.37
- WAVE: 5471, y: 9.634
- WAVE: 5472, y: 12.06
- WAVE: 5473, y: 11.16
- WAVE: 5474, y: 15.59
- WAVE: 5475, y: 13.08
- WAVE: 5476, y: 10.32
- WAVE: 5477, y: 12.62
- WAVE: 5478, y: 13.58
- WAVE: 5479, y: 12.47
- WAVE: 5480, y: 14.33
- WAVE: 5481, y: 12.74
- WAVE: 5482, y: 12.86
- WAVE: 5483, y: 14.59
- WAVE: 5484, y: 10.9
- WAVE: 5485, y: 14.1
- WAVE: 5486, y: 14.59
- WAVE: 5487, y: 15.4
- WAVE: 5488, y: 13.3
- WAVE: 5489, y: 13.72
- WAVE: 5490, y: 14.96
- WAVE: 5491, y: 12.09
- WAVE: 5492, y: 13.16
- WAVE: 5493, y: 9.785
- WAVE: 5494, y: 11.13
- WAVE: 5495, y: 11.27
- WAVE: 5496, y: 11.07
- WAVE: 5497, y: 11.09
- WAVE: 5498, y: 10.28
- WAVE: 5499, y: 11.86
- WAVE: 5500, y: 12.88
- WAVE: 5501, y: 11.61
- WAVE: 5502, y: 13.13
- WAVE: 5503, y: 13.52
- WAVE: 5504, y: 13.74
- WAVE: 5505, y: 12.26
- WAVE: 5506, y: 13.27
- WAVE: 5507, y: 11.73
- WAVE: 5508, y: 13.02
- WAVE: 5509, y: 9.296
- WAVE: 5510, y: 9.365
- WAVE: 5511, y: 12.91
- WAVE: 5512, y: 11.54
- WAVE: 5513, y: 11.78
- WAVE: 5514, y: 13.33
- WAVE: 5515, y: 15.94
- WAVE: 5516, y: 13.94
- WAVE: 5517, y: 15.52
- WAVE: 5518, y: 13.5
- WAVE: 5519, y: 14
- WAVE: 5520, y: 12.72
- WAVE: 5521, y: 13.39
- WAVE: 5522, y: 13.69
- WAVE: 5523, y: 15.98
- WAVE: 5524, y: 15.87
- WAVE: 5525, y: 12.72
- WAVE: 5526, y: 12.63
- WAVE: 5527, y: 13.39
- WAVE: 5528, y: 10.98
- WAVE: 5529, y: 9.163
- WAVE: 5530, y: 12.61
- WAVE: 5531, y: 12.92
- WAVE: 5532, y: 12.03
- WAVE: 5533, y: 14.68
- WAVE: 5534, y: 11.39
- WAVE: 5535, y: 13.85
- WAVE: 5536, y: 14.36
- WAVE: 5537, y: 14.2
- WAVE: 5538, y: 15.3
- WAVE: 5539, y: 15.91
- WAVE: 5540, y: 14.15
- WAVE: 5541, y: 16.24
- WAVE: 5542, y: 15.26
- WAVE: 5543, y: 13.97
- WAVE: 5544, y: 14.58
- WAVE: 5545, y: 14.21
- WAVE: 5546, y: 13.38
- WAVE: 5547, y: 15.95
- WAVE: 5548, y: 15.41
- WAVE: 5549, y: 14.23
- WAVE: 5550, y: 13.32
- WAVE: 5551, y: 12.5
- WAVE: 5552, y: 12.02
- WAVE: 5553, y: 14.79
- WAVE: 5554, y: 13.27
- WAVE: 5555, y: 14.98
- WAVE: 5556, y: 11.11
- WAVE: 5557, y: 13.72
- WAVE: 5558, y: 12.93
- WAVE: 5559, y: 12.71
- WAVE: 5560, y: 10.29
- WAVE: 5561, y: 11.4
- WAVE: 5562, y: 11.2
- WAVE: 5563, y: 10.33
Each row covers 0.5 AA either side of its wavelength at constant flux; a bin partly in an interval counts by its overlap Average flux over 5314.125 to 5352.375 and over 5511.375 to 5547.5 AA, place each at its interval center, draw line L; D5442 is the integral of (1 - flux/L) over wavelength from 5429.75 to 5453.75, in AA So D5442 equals 2.02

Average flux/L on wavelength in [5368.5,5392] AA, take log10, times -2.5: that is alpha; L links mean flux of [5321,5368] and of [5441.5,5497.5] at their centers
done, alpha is 0.06 mag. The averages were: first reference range 12.1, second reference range 12.4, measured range 11.6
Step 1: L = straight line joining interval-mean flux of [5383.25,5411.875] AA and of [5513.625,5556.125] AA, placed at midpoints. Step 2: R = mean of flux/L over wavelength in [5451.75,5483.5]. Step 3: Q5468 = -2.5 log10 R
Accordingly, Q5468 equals 0.04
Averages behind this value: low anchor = 12.4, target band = 12.7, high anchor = 13.8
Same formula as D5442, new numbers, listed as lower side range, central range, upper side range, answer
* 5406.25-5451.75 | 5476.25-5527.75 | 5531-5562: 0.75 AA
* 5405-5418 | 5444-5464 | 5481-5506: 1.43 AA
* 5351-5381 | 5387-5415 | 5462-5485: -0.73 AA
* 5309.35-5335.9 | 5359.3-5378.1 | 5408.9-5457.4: 0.51 AA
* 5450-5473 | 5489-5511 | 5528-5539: 1.24 AA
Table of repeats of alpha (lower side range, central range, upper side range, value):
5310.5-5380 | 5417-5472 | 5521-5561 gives 0.066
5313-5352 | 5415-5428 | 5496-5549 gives 0.059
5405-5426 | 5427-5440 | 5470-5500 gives 0.018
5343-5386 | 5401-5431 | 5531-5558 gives 0.016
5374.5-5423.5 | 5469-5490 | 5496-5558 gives -0.010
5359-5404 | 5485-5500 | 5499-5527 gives 0.034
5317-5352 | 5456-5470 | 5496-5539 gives -0.051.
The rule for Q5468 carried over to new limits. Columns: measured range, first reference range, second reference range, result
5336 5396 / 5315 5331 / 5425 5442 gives 0.018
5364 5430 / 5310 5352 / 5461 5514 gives 0.018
